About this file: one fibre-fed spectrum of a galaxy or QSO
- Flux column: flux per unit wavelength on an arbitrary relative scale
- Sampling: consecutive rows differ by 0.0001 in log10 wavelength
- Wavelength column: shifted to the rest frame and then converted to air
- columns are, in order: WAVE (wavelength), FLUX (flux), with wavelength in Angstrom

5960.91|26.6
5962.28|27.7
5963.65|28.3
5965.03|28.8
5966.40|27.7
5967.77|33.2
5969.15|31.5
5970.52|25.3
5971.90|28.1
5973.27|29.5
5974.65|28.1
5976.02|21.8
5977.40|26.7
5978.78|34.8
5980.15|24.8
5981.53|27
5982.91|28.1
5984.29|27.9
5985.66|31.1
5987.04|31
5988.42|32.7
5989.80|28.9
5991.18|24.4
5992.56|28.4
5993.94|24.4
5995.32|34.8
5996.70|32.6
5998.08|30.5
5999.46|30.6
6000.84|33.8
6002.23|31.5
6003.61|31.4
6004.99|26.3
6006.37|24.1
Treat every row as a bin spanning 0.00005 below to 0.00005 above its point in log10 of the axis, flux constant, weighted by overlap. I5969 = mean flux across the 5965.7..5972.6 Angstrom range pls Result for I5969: 29.2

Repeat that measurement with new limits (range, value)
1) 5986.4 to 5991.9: 29.2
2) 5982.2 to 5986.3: 29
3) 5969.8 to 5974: 27.7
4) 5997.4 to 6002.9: 31.6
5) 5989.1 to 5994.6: 26.5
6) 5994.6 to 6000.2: 32.1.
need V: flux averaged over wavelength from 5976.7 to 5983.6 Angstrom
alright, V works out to 28.2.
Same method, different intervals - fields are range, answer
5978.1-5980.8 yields 29.9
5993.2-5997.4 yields 30.6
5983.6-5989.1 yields 30.7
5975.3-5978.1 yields 24.3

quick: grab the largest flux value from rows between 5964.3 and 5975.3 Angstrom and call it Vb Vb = 33.2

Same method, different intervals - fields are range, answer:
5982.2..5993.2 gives 32.7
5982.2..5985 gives 28.1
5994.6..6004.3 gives 34.8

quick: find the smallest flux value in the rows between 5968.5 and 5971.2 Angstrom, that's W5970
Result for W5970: 25.3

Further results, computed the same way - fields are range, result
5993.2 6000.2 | 24.4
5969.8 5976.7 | 21.8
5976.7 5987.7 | 24.8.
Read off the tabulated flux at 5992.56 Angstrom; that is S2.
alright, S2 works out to 28.4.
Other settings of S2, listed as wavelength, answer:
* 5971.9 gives 28.1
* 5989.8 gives 28.9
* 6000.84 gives 33.8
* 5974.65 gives 28.1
